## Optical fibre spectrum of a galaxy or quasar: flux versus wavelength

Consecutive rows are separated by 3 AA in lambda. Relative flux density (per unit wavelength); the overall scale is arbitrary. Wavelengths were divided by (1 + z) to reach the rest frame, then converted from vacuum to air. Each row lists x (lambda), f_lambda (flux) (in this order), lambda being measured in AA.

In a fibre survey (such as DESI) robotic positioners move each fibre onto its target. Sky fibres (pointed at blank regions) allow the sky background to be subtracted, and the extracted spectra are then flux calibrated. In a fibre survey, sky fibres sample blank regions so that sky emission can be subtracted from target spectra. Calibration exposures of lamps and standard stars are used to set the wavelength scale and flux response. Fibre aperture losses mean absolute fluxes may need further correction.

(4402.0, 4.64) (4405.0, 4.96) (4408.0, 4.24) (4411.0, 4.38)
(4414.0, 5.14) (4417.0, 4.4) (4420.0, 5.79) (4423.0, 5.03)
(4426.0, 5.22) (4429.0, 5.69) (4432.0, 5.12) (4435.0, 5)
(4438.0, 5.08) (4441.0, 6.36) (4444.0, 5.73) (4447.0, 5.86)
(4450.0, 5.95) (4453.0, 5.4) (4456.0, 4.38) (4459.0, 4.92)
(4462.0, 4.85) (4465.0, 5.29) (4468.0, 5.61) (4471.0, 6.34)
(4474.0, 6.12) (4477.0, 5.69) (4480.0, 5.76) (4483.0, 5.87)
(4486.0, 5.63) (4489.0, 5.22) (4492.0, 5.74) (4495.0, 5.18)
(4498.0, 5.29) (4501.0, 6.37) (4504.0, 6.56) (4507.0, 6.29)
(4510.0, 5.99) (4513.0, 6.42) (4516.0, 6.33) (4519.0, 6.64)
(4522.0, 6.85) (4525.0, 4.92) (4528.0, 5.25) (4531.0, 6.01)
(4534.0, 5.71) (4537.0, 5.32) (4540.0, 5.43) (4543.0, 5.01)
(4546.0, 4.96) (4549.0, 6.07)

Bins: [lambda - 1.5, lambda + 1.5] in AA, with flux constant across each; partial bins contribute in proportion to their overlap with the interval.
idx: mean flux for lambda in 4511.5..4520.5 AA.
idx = 6.46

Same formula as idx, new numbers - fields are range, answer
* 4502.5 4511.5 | 6.28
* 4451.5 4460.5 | 4.9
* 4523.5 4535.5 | 5.47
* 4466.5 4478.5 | 5.94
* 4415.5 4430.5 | 5.23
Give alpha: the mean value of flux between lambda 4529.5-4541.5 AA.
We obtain 5.62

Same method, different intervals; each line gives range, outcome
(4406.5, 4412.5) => 4.31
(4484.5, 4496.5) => 5.44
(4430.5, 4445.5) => 5.46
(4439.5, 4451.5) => 5.98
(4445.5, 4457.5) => 5.4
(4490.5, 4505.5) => 5.83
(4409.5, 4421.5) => 4.93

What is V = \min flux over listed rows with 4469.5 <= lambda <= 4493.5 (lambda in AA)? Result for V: 5.22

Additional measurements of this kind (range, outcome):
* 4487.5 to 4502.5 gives 5.18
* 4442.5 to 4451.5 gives 5.73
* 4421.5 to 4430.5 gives 5.03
